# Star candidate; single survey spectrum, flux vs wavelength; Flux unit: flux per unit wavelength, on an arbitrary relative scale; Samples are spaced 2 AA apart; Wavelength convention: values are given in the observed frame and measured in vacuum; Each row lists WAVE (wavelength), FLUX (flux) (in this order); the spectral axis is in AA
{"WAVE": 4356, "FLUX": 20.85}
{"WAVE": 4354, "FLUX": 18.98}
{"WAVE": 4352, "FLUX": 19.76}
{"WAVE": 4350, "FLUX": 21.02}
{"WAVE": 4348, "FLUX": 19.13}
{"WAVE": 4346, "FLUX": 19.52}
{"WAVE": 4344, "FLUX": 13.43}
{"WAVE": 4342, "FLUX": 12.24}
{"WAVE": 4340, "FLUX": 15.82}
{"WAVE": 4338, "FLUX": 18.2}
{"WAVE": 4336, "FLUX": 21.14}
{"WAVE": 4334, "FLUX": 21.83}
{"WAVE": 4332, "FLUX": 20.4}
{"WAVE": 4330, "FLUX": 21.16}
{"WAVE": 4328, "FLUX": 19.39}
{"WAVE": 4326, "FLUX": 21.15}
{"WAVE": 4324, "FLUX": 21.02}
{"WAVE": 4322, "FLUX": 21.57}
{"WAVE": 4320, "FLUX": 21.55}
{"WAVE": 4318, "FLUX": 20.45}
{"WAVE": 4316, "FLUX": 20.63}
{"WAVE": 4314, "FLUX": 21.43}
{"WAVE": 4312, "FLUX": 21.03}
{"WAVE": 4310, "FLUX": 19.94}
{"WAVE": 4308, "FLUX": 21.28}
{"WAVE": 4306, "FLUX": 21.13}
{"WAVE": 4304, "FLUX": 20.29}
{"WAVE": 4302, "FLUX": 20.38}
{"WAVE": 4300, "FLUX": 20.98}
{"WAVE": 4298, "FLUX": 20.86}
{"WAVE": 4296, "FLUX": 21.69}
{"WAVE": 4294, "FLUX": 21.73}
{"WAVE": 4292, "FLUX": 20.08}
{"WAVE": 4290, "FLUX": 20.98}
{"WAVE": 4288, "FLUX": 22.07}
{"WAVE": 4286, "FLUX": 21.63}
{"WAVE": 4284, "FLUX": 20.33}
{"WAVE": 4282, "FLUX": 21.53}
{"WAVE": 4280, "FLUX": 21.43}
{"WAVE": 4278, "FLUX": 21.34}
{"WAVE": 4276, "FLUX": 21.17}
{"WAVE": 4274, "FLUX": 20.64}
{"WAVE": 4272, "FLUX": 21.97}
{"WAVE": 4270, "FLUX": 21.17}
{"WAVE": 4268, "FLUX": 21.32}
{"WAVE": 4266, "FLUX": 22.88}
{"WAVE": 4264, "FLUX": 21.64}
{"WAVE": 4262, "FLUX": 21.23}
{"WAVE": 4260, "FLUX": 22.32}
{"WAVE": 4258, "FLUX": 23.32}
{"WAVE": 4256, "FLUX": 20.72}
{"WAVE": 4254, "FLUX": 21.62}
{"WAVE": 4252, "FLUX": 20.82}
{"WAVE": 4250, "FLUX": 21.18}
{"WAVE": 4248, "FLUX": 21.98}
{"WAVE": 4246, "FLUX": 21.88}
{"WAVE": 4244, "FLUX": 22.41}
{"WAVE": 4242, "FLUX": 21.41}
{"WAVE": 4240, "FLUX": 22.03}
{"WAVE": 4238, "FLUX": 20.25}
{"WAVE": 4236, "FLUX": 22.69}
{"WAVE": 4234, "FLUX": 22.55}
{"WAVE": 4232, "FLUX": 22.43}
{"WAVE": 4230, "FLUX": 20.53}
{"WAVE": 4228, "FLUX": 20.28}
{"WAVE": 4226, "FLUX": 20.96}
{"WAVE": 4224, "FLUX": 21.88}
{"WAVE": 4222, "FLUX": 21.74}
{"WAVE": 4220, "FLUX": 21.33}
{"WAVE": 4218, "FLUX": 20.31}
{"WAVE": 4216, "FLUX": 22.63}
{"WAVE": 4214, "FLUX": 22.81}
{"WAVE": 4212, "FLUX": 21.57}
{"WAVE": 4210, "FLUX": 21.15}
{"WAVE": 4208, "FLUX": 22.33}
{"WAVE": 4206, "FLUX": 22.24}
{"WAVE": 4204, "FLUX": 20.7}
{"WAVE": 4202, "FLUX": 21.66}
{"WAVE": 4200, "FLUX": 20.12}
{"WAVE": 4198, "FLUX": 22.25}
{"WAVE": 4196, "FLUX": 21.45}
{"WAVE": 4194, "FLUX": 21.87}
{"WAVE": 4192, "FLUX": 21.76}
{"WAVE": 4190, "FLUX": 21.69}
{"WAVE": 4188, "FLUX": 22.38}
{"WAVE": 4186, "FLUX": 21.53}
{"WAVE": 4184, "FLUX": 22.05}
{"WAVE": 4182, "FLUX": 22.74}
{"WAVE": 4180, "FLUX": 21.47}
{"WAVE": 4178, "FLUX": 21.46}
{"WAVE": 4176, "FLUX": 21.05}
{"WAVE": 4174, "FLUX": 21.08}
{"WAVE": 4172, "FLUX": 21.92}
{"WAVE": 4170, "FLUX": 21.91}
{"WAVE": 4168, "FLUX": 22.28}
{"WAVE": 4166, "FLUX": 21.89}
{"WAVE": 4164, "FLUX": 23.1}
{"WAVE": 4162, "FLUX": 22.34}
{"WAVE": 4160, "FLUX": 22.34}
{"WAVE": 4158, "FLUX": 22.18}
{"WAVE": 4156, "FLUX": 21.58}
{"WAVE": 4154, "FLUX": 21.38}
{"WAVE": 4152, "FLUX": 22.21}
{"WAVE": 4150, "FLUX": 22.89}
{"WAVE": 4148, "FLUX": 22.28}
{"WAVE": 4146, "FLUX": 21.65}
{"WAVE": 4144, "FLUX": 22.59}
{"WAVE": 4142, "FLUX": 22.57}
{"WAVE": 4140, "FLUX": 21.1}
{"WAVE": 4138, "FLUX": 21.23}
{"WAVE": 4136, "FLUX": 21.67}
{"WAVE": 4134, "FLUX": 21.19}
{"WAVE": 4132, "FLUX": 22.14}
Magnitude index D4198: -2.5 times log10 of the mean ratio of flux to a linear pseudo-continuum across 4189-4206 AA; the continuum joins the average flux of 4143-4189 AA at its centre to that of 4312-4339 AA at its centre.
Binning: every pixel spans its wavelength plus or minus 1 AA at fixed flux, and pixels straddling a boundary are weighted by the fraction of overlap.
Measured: 0.01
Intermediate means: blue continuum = 22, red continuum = 20.8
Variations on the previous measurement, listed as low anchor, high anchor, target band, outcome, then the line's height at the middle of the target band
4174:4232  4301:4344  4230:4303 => -0.04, 20.7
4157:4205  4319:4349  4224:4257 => -0.04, 20.8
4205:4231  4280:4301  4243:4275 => -0.02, 21.3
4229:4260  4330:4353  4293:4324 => -0.07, 19.6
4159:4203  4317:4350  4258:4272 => -0.07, 20.4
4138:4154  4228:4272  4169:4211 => 0.01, 21.9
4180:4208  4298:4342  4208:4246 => -0.01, 21.4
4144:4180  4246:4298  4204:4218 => -0.01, 21.7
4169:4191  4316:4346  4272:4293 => -0.06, 20.1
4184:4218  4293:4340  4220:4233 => 0.01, 21.5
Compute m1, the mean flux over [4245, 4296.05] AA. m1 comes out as 21.5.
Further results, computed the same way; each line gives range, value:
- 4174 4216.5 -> 21.7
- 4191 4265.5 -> 21.6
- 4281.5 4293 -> 21.1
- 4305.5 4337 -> 20.9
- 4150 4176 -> 22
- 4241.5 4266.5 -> 21.8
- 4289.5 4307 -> 20.9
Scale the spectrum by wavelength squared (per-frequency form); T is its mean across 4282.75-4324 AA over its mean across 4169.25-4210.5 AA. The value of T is 1.02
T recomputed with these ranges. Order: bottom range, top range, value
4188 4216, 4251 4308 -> 1.02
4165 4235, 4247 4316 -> 1.02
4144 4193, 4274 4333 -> 1.02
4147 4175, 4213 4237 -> 1.01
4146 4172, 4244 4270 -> 1.03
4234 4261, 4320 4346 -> 0.91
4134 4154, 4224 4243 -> 1.02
